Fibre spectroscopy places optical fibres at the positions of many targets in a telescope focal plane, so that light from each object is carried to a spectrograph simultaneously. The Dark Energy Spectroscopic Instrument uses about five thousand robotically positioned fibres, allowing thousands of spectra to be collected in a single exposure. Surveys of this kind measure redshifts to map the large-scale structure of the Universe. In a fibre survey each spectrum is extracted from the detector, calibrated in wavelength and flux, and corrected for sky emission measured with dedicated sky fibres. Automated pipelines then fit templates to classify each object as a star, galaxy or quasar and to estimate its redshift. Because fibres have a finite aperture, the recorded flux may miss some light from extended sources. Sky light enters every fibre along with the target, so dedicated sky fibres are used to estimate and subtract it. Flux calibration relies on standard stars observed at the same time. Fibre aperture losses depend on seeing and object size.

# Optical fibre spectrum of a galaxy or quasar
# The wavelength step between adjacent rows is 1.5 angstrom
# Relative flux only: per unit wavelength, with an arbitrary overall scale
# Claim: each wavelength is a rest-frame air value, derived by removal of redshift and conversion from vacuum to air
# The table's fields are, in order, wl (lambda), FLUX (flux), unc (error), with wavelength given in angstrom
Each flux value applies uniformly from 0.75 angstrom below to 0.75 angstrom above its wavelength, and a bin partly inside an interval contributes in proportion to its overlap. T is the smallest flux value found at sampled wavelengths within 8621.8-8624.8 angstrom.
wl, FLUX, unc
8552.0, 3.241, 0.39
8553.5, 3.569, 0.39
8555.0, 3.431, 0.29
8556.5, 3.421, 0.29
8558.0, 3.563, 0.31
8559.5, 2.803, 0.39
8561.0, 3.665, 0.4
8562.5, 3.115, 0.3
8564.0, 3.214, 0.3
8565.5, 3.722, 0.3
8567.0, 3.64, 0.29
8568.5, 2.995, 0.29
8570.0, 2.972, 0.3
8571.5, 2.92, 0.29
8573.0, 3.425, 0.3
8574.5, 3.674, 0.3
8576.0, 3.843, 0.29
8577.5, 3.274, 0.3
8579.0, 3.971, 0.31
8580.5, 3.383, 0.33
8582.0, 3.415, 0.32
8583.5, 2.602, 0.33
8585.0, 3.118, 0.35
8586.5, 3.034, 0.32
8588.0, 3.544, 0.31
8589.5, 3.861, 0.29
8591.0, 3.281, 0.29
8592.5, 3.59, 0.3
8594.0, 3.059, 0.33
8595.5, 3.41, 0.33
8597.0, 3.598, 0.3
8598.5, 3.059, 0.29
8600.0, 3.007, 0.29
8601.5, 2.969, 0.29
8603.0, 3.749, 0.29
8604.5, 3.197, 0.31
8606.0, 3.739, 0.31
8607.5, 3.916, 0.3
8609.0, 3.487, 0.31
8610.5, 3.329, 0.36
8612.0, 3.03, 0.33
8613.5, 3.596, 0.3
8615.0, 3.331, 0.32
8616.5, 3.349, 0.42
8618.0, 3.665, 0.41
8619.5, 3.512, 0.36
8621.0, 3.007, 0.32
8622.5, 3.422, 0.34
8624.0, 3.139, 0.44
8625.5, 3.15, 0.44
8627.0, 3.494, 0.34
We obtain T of 3.139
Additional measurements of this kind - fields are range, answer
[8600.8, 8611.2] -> 2.969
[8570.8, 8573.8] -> 2.92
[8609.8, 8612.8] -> 3.03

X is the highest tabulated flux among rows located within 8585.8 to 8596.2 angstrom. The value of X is 3.861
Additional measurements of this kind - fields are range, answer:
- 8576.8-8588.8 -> 3.971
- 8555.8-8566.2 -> 3.722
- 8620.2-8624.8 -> 3.422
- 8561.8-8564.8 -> 3.214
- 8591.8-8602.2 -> 3.598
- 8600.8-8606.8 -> 3.749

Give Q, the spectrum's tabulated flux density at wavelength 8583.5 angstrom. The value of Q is 2.602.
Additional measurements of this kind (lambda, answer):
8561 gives 3.665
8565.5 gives 3.722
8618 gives 3.665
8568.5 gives 2.995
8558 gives 3.563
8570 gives 2.972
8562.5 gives 3.115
